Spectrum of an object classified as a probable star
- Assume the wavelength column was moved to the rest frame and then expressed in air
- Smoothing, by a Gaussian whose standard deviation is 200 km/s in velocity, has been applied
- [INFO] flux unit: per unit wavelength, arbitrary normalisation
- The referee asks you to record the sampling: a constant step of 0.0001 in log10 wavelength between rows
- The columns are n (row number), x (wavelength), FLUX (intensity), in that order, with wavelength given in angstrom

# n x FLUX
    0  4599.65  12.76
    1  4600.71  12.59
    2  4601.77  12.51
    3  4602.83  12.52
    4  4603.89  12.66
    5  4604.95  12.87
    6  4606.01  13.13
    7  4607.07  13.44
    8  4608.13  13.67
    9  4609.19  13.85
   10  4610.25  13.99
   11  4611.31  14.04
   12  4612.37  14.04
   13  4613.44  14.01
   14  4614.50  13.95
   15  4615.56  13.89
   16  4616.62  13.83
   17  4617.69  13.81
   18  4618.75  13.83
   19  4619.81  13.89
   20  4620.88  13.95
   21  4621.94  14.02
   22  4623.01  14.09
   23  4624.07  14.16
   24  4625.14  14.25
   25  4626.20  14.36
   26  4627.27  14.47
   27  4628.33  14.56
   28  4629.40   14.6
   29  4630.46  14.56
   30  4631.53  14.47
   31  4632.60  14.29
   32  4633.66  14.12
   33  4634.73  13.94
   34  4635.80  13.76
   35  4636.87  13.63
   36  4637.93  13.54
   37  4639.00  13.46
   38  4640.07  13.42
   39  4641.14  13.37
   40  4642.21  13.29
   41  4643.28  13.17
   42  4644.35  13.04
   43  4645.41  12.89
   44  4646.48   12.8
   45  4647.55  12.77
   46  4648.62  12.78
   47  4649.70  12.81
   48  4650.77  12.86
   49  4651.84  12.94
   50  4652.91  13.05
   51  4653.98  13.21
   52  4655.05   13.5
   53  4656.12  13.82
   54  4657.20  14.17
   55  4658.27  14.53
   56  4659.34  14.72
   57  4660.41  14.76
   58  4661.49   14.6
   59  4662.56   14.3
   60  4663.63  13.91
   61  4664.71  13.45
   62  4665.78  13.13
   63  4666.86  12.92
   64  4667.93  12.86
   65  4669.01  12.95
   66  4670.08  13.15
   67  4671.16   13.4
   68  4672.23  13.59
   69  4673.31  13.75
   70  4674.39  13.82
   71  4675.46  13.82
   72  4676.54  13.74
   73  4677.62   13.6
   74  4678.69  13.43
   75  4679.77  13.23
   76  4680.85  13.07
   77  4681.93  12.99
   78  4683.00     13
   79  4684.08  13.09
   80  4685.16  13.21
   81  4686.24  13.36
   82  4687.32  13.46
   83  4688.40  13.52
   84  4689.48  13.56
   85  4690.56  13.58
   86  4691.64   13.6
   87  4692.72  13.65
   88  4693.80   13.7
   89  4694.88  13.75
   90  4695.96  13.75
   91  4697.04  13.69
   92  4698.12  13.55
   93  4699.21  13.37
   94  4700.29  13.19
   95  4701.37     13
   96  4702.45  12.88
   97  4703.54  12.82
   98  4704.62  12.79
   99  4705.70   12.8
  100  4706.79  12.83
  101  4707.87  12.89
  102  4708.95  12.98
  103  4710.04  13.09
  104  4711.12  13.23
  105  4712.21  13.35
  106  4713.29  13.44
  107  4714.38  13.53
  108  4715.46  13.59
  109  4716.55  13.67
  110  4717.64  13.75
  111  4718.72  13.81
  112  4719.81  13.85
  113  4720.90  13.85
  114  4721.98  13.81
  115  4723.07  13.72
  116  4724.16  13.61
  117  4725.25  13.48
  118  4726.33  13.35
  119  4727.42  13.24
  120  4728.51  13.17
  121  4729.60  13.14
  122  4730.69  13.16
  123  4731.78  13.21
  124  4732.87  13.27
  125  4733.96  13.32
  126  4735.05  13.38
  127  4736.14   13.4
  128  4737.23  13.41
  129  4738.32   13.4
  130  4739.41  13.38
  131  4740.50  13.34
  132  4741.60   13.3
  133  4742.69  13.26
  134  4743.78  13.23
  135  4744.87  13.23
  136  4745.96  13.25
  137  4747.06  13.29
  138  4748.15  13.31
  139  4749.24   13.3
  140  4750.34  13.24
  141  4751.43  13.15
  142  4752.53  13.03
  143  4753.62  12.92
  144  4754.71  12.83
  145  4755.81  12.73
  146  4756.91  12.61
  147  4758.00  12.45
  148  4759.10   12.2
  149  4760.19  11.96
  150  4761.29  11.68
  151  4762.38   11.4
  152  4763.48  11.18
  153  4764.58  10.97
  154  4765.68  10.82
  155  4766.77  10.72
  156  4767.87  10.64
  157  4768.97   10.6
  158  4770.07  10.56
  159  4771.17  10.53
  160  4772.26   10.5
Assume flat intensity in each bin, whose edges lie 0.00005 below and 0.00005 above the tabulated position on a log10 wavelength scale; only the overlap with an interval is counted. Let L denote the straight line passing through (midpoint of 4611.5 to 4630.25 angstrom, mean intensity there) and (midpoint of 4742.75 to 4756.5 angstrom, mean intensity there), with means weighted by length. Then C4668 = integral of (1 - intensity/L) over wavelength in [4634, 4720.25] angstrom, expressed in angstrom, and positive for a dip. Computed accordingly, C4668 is 1.6 angstrom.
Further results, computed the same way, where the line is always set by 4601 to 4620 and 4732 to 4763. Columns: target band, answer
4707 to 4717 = -0.1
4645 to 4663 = -0.3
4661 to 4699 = -0.7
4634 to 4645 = 0.0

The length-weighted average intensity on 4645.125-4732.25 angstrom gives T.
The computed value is 13.4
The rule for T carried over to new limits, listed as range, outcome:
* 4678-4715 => 13.3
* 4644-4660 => 13.3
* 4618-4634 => 14.2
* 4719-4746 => 13.4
